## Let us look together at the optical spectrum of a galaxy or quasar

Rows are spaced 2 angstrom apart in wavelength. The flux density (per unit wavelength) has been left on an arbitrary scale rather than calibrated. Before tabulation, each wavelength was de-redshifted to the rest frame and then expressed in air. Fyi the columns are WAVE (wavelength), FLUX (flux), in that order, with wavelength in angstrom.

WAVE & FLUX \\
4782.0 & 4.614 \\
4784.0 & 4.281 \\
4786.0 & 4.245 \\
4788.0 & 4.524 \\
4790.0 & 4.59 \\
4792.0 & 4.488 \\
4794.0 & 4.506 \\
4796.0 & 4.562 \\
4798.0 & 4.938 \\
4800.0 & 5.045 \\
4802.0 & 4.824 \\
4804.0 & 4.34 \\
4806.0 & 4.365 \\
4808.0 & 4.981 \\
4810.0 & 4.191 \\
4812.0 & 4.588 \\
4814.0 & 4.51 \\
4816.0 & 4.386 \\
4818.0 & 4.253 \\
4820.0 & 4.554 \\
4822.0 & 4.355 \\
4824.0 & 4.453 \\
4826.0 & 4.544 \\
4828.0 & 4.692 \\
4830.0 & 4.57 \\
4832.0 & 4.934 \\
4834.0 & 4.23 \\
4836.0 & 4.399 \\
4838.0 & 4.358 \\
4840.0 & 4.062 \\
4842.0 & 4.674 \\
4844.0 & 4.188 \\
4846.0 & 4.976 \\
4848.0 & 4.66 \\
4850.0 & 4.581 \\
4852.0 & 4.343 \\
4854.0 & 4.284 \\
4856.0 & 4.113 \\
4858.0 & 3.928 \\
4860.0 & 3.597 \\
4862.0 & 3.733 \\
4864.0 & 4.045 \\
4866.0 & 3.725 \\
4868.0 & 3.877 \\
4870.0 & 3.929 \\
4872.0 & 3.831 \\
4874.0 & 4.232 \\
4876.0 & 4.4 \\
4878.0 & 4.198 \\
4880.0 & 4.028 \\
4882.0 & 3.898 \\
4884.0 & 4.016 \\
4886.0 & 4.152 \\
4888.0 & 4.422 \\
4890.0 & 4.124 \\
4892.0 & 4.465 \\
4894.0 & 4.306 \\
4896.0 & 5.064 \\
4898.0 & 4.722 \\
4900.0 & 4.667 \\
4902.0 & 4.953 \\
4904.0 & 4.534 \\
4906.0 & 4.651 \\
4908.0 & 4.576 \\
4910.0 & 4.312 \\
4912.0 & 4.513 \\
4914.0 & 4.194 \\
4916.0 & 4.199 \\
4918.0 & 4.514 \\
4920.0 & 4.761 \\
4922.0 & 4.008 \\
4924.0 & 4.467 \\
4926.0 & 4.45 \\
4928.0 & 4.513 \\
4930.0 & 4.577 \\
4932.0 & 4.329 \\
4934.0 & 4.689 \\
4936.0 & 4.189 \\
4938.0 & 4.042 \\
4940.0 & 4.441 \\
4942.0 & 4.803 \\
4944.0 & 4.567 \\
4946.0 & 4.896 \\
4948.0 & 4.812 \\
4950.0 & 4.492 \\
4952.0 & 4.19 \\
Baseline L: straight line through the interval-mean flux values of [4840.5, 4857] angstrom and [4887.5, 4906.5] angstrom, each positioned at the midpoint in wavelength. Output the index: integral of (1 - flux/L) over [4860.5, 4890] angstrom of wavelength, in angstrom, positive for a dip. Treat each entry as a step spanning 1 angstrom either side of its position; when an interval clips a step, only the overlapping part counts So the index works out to 3.3 angstrom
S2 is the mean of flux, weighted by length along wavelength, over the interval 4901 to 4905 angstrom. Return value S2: 4.74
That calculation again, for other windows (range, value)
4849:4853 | 4.46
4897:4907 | 4.71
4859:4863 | 3.67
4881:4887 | 4.02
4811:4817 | 4.49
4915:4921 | 4.49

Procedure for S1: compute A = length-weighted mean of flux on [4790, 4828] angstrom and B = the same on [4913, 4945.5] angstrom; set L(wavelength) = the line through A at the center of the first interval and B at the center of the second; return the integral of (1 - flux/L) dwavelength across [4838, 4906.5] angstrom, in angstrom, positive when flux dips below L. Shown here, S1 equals 3.3 angstrom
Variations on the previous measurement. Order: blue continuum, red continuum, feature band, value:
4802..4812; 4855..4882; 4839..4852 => -1.1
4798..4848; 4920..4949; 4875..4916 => 0.9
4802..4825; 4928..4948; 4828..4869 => 1.9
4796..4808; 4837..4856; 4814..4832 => 0.3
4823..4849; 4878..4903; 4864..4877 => 1.3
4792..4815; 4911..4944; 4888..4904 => -0.4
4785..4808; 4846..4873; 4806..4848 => -1.4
